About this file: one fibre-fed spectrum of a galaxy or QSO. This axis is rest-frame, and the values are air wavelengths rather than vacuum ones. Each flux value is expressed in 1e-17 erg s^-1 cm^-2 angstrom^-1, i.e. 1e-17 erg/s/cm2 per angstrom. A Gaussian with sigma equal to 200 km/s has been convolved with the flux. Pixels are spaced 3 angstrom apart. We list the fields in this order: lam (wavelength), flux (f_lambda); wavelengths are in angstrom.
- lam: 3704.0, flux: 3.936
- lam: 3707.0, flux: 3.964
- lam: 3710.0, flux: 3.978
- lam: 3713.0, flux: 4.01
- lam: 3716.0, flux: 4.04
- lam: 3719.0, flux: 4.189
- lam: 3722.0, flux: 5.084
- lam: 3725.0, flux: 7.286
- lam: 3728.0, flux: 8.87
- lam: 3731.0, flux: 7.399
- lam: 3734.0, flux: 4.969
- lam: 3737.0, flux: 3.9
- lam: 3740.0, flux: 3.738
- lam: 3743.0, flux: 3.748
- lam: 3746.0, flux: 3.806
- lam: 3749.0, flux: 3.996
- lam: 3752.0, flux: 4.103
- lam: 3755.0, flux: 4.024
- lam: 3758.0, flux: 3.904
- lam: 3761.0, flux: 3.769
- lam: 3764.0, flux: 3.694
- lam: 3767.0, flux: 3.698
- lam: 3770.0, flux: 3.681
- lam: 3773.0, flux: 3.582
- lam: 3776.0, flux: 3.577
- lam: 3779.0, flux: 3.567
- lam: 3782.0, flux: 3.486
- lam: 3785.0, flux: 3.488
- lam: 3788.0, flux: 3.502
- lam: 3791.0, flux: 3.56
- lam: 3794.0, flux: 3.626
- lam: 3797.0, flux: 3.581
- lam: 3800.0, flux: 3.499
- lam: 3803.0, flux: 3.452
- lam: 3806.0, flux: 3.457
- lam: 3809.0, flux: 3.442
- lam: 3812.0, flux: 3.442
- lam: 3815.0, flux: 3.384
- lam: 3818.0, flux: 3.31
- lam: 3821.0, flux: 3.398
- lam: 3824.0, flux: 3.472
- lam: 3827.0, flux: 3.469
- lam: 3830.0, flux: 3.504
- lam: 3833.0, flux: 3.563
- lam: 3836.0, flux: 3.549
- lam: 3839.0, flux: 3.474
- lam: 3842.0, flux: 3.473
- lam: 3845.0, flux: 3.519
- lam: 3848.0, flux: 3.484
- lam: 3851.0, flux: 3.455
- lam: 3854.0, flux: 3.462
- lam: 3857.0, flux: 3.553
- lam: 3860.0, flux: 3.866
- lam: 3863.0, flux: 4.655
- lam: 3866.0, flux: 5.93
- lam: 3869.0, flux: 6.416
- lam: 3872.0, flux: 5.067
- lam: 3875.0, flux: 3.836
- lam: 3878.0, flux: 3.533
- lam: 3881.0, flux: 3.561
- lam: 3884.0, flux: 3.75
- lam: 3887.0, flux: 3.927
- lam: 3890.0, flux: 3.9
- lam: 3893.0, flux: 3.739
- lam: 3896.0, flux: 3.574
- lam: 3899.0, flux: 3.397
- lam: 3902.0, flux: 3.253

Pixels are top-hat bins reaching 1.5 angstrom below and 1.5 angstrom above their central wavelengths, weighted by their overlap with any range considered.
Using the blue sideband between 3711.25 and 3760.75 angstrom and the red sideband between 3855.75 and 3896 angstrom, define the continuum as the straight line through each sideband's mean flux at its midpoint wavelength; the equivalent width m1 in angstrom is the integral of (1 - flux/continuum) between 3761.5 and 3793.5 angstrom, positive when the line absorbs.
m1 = 7.19 angstrom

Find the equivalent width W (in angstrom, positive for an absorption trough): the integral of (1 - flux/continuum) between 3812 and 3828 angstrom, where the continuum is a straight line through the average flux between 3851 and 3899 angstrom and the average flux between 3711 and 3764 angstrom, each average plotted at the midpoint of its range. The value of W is 3.5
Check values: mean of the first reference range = 4.72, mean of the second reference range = 4.14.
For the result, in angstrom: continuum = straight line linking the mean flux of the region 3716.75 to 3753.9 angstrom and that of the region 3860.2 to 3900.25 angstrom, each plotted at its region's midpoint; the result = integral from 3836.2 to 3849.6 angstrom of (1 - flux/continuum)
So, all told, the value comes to 2.9 angstrom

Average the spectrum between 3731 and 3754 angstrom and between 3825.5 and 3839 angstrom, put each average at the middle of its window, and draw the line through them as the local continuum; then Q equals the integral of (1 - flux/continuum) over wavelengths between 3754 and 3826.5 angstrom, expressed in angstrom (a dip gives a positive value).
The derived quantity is 5.6 angstrom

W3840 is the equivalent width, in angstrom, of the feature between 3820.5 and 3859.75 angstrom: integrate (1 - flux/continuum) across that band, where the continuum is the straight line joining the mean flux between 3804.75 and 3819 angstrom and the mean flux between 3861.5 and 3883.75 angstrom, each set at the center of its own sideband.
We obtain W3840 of 4.7 angstrom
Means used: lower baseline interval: 3.41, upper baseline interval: 4.66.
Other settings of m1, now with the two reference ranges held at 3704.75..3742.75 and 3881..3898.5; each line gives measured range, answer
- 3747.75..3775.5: 5.5 angstrom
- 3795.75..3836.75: 8.1 angstrom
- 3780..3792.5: 2.9 angstrom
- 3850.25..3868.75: -1.7 angstrom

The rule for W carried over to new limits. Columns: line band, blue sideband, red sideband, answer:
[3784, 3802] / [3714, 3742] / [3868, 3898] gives 4.91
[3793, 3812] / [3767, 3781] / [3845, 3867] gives 1.20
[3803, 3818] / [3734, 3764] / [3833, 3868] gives 1.84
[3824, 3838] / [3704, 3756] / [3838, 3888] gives 2.37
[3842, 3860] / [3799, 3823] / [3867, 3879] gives 3.31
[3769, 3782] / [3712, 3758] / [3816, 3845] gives 2.08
